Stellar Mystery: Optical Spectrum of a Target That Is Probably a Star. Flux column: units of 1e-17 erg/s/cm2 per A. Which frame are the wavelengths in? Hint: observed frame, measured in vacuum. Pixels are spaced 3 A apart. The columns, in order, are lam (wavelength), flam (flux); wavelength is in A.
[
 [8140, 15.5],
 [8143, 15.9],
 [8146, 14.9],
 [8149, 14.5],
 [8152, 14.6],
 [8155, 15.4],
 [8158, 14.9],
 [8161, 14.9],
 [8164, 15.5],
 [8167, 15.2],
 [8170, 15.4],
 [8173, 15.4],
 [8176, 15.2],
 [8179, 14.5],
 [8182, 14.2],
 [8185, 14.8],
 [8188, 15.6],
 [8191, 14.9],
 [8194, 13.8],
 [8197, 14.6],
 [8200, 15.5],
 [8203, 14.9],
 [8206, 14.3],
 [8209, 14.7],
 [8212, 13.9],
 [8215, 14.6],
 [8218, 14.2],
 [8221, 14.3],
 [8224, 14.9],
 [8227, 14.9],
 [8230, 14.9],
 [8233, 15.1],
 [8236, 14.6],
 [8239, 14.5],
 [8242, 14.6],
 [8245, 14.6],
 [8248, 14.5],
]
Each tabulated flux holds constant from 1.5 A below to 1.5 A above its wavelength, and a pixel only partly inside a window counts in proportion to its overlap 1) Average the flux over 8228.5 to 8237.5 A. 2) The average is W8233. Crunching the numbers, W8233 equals 14.9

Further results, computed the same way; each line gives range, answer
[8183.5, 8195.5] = 14.8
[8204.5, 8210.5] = 14.5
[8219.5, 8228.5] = 14.7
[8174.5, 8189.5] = 14.9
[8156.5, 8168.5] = 15.1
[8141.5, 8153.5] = 15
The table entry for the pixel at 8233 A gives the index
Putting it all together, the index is 15.1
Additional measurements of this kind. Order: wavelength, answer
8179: 14.5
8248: 14.5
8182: 14.2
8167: 15.2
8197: 14.6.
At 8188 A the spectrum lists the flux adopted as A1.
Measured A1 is 15.6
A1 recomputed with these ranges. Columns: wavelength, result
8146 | 14.9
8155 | 15.4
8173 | 15.4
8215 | 14.6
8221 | 14.3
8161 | 14.9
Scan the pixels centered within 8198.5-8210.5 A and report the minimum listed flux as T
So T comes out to 14.3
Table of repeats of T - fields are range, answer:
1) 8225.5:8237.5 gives 14.6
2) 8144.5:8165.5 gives 14.5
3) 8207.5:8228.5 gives 13.9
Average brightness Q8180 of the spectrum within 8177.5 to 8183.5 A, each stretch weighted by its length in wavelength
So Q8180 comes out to 14.3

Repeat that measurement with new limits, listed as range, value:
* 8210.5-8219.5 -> 14.2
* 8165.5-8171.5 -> 15.3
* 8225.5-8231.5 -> 14.9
